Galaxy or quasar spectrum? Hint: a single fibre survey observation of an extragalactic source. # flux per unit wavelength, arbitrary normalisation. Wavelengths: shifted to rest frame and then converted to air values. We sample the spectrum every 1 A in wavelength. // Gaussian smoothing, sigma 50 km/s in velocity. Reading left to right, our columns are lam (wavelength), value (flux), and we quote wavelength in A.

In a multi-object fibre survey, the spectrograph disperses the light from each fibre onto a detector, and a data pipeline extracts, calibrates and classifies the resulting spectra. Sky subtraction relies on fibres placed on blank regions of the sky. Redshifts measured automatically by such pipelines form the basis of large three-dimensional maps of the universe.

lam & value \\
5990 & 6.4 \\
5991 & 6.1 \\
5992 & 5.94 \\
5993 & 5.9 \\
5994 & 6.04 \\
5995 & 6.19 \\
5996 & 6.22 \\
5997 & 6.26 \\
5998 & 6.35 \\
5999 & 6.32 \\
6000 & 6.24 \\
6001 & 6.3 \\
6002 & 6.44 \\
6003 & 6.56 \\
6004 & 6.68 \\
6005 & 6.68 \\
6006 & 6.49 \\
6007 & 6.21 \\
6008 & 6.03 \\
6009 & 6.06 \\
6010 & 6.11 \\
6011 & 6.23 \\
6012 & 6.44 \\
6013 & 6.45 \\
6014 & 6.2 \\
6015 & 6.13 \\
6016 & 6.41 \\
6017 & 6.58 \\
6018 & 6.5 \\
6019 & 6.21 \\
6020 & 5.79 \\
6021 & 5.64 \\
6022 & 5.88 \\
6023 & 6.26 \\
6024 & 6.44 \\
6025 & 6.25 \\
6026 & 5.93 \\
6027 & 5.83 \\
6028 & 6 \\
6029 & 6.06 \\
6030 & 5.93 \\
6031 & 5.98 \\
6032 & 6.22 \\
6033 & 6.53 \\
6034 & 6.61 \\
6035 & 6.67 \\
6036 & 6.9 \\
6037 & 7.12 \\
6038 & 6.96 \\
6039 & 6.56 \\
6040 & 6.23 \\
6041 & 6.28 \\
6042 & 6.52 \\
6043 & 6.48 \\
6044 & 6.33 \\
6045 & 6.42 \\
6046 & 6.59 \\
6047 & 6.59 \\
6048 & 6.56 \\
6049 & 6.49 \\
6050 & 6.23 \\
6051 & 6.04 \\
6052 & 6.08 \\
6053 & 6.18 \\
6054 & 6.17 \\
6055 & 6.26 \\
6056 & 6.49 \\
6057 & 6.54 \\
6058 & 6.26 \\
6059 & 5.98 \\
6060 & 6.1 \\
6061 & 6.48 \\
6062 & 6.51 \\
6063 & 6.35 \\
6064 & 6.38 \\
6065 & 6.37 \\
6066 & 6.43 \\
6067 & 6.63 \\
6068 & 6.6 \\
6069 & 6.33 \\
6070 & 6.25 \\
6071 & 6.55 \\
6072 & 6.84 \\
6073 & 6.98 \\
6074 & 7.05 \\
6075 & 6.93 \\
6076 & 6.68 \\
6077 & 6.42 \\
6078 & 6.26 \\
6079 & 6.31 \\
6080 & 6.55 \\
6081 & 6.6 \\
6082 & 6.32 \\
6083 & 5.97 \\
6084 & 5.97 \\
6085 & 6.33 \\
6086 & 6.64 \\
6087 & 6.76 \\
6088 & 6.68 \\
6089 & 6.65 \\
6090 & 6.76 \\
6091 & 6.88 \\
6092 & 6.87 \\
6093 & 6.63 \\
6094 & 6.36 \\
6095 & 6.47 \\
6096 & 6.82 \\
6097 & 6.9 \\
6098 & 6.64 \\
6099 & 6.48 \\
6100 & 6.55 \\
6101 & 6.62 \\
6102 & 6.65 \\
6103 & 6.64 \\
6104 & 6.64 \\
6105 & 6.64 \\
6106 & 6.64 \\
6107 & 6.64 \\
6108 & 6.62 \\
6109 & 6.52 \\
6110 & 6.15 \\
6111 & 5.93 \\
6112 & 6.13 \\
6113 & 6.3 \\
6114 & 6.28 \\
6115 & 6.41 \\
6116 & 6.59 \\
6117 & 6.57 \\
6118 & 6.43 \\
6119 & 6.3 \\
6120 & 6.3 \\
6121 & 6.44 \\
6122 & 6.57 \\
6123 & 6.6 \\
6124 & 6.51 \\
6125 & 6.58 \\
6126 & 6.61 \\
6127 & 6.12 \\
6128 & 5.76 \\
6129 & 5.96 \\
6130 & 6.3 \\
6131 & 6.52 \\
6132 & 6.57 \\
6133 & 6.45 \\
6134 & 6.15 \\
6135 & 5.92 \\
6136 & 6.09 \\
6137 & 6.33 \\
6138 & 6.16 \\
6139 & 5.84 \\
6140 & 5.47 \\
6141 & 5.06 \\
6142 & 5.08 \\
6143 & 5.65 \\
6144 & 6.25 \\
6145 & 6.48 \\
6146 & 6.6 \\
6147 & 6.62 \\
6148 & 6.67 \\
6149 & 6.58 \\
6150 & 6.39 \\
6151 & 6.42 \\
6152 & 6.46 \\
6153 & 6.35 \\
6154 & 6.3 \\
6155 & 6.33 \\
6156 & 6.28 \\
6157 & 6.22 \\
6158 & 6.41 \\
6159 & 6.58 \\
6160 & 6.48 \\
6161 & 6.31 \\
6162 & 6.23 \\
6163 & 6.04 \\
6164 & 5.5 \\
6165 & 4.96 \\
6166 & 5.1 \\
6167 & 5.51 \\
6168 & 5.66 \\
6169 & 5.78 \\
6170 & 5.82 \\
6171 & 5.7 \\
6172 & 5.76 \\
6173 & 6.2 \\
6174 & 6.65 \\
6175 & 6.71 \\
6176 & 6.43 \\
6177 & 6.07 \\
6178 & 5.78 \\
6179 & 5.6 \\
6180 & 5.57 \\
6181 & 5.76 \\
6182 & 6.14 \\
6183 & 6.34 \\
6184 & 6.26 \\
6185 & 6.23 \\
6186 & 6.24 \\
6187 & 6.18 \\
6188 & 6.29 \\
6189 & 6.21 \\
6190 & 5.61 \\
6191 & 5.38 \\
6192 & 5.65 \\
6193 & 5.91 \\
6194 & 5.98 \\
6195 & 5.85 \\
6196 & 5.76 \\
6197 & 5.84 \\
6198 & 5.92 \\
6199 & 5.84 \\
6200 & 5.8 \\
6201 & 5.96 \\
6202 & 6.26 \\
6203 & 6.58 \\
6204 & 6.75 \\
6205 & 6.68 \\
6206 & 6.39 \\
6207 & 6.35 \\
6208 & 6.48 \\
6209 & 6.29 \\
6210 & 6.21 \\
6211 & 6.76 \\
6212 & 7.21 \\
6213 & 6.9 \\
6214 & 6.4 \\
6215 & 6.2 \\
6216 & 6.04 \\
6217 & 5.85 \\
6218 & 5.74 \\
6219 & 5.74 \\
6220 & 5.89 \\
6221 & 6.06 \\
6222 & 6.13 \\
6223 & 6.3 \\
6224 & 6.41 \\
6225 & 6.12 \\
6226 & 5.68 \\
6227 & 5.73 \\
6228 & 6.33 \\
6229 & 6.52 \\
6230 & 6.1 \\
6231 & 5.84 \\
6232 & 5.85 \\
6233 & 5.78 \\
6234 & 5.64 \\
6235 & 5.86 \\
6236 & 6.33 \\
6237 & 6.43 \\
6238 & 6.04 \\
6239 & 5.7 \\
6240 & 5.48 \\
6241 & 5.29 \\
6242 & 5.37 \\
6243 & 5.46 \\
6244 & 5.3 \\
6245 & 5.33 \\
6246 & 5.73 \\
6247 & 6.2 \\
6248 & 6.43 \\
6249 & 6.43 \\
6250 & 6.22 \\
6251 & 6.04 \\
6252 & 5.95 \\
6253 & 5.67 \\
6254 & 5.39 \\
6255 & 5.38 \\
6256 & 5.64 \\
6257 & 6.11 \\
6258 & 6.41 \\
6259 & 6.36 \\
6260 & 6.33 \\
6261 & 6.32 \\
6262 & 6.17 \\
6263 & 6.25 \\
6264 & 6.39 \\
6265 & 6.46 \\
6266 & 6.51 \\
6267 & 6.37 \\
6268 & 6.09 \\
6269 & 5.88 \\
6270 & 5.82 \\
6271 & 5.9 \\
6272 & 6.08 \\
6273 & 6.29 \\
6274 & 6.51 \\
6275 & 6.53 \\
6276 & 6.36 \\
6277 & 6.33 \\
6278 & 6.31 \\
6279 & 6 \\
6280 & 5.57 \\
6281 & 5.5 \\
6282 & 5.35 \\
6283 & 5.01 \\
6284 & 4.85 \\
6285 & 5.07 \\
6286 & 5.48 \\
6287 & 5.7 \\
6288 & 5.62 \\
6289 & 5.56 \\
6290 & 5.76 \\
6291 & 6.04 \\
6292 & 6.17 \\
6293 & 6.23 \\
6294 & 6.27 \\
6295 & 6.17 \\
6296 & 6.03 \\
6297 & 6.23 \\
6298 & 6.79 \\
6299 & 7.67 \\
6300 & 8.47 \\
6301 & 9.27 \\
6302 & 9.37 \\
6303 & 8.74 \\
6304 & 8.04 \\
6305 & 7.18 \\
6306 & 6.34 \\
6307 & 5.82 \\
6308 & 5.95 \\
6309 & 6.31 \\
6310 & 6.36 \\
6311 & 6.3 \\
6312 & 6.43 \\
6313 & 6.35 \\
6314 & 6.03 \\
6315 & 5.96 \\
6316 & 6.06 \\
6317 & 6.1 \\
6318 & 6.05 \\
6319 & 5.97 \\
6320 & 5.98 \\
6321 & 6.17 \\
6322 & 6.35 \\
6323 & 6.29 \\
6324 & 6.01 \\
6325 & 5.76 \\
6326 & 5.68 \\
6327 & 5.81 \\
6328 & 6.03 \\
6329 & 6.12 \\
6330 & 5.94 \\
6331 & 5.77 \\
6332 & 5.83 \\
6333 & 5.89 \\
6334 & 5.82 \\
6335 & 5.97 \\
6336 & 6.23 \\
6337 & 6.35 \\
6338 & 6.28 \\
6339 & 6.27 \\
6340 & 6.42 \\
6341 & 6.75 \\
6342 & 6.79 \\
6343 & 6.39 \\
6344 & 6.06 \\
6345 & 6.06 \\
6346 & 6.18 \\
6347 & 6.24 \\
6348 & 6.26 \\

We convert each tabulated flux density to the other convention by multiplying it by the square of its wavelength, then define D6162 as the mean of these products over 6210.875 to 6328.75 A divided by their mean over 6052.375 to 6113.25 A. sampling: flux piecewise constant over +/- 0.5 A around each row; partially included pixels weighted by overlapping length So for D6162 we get 1.01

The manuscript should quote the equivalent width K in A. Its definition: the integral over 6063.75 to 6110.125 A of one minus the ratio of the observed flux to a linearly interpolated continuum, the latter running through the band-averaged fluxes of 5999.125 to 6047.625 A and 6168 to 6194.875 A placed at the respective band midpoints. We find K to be -2.8 A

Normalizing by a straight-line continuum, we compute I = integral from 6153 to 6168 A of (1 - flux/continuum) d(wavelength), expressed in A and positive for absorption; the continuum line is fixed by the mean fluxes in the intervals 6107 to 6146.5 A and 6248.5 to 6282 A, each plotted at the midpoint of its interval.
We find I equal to 0.4 A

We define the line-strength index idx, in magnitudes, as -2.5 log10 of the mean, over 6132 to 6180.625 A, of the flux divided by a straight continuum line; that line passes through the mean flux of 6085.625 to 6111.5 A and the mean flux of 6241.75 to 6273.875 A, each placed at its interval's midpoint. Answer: 0.06 mag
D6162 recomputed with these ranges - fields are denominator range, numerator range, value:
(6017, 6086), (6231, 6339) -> 1.04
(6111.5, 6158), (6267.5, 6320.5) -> 1.06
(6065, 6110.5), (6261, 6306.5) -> 1.03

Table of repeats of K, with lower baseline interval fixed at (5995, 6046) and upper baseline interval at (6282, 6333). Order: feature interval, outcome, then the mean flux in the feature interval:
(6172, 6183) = 0.4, 6.09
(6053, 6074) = -0.4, 6.43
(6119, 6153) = 0.4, 6.23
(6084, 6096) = -0.6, 6.62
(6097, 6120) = -0.6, 6.48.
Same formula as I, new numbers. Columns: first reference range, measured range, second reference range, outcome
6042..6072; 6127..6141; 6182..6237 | 0.38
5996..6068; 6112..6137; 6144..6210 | -0.60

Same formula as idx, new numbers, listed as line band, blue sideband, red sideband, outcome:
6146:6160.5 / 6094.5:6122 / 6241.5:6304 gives 0.00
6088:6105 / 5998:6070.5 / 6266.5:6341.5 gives -0.06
